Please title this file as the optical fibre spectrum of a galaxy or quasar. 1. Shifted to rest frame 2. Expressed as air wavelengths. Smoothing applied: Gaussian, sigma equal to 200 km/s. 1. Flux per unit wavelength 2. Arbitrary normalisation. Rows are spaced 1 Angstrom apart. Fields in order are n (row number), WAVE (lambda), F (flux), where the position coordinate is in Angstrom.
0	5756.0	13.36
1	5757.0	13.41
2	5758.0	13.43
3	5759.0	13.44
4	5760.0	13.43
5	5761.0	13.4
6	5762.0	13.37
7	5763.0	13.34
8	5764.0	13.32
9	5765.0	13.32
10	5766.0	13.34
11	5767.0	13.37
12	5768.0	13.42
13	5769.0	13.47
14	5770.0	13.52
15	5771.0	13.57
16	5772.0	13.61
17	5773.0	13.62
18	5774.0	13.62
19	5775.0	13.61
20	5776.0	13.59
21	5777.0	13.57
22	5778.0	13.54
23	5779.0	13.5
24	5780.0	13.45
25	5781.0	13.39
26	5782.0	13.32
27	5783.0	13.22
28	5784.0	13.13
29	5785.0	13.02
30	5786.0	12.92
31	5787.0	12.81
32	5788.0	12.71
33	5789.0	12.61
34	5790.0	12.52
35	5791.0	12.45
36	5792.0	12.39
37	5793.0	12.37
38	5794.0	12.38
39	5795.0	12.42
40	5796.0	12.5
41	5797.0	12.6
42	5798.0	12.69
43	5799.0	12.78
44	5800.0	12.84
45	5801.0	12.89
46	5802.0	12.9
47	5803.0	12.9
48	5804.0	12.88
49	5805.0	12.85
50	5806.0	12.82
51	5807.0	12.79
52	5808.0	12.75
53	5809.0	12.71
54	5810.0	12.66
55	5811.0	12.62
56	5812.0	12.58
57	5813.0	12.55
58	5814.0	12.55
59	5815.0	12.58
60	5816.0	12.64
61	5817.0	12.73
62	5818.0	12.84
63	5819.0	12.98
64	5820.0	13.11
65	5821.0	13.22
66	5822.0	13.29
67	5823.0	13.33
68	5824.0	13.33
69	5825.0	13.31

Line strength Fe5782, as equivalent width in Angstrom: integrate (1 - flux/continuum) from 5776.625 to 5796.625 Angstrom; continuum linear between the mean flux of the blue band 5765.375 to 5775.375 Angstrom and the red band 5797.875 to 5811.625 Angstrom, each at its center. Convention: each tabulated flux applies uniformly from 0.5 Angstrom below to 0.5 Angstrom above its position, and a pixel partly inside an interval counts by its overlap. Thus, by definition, 0.41 Angstrom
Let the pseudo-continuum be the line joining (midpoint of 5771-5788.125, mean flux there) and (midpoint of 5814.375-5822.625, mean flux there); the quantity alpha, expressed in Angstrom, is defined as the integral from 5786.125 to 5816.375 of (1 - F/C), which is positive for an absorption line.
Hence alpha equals 1.0 Angstrom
